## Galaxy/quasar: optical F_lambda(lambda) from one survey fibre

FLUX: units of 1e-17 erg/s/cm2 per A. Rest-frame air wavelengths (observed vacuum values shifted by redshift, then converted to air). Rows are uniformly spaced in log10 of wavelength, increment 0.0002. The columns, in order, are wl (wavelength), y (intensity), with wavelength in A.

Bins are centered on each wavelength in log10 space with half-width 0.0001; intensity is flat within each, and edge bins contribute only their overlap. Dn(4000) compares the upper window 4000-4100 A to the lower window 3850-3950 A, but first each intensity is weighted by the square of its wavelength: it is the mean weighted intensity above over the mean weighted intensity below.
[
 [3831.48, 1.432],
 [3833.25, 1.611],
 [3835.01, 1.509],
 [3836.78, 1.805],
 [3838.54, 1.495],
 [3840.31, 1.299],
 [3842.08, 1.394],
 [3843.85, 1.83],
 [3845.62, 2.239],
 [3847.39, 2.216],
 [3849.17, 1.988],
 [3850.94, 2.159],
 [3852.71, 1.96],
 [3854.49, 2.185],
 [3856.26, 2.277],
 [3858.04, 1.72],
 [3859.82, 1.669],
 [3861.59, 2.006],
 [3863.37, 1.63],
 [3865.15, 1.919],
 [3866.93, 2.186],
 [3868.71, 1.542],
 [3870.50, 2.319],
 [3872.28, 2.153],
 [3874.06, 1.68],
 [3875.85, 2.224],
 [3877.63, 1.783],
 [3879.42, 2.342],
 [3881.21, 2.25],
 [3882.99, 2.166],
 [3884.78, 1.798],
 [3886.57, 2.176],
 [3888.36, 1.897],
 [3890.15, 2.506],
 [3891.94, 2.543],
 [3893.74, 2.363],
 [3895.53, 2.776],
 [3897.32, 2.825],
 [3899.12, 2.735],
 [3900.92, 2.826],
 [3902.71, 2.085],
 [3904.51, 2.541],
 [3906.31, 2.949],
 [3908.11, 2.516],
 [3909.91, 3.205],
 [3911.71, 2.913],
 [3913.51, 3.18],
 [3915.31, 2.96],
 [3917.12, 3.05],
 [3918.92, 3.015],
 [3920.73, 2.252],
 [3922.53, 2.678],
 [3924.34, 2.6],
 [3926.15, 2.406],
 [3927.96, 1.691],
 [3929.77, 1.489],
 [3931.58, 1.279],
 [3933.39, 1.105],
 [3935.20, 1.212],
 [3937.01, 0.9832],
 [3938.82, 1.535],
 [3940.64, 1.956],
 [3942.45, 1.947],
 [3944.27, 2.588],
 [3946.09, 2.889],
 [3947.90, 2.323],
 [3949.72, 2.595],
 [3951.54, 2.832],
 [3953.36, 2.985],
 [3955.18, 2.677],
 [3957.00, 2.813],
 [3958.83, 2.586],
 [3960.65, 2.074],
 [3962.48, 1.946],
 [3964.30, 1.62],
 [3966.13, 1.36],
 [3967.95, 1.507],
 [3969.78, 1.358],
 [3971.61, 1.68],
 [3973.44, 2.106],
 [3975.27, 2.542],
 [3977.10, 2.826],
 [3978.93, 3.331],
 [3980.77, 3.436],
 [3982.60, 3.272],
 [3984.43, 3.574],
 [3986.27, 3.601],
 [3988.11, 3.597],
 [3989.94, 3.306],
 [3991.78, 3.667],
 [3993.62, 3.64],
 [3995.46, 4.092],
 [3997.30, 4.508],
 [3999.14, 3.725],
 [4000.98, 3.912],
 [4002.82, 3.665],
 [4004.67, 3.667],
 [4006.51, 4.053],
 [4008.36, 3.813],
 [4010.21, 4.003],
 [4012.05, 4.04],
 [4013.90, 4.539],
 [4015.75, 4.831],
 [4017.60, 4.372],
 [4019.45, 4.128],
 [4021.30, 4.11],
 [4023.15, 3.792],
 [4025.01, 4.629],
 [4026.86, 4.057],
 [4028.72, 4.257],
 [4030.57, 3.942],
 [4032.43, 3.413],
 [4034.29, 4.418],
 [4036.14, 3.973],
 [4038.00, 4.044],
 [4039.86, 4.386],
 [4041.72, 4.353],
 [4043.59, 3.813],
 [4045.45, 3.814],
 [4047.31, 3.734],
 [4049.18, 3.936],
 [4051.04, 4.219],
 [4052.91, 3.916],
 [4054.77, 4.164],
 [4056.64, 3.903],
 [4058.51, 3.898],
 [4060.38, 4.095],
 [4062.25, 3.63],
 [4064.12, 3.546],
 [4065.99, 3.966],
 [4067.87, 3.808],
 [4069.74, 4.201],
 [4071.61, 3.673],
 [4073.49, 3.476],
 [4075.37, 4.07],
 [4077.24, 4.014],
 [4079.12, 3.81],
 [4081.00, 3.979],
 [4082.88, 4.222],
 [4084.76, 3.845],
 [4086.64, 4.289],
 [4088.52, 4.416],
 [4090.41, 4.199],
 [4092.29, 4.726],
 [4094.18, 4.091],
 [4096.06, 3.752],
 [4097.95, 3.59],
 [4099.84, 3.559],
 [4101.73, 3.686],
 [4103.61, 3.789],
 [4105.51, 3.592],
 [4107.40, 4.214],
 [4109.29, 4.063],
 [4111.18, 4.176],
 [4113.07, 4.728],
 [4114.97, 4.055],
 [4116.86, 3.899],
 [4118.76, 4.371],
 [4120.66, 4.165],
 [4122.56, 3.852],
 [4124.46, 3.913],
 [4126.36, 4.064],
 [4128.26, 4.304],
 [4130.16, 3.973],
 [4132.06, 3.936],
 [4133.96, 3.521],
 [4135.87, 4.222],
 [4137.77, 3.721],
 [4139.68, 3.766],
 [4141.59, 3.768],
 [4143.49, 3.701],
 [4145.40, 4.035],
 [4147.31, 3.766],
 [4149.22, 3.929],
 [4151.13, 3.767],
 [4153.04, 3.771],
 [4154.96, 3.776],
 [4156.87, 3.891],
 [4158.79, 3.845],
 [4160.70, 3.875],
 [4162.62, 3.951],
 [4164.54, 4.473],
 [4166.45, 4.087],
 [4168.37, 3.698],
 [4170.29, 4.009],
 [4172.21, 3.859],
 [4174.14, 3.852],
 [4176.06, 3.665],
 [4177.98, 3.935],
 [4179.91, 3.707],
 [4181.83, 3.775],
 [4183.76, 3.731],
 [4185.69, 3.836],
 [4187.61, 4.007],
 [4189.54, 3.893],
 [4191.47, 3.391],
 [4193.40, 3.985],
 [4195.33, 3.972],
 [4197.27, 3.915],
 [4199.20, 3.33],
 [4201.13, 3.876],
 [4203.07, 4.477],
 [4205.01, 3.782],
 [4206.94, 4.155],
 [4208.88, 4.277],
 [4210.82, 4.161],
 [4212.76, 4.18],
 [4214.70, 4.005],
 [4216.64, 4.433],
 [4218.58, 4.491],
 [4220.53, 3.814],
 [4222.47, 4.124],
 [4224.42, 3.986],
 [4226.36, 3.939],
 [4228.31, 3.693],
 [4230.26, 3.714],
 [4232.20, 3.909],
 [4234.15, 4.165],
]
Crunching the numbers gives 1.9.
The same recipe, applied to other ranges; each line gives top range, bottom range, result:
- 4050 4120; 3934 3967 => 1.98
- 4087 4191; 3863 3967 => 1.94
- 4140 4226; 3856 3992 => 1.90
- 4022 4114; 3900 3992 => 1.73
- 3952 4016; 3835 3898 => 1.64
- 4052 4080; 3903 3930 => 1.58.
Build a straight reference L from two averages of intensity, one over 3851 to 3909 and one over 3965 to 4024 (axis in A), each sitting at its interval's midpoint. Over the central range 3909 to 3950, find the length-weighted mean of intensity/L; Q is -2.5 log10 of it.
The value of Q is 0.20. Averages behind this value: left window 2.2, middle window 2.25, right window 3.44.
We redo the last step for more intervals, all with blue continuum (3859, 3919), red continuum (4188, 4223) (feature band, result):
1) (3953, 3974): 0.33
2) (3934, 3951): 0.30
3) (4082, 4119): -0.17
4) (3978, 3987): -0.20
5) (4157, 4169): -0.06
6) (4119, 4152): -0.08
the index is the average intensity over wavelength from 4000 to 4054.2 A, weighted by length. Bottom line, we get 4.06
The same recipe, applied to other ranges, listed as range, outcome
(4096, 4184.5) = 3.91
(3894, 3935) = 2.48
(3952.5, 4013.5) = 3.08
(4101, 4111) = 3.9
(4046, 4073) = 3.9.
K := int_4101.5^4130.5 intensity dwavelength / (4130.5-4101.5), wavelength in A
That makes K 4.06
